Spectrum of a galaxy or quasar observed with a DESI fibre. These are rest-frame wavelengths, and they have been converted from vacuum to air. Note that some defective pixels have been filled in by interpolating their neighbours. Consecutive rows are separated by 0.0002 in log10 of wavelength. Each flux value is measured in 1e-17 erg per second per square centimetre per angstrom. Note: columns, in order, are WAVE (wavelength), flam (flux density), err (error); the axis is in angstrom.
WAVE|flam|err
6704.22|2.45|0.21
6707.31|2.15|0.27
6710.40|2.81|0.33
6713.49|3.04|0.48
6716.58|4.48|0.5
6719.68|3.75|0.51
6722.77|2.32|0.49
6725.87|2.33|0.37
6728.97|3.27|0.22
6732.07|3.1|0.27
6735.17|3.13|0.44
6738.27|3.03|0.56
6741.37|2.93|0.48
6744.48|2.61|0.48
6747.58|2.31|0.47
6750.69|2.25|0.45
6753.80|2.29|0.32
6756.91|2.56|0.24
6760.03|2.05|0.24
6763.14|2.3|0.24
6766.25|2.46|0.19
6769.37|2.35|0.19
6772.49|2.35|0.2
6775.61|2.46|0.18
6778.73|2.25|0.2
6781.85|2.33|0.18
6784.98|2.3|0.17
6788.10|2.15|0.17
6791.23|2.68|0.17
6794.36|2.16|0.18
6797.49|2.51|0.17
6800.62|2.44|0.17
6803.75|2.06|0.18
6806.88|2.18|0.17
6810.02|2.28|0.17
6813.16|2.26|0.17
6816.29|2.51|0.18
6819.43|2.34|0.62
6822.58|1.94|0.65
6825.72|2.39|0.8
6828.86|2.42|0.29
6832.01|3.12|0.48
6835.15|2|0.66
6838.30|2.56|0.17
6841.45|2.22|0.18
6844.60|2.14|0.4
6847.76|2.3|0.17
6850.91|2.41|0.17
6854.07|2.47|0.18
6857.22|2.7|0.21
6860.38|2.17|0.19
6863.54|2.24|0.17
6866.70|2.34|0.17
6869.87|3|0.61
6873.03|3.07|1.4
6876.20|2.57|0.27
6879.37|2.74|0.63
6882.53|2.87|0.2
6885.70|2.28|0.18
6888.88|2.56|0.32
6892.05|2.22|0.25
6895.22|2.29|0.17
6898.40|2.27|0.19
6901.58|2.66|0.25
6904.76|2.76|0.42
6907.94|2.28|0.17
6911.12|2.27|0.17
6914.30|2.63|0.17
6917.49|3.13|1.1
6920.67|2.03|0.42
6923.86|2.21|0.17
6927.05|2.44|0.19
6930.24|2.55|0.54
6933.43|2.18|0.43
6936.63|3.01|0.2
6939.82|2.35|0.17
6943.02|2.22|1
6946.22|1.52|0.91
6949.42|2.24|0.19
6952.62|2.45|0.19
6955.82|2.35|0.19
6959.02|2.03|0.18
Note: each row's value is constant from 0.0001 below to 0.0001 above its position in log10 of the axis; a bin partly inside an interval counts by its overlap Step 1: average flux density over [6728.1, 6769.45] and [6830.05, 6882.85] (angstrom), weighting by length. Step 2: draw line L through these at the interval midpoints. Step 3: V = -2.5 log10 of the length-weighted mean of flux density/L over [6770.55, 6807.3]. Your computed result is 0.11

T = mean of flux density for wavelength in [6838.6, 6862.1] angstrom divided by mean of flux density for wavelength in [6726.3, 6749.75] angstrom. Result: 0.82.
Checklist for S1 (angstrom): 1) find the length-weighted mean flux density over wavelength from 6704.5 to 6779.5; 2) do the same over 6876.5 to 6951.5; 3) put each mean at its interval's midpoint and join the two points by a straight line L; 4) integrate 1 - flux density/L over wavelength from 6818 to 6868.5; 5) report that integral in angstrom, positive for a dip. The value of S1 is 3.41 angstrom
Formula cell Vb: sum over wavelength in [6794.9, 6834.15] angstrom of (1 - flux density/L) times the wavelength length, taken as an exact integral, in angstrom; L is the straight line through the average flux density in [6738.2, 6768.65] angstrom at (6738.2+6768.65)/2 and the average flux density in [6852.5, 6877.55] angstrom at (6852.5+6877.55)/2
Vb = 2.4 angstrom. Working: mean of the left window 2.45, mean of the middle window 2.36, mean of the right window 2.57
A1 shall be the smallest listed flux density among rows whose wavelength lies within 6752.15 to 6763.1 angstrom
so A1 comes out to 2.05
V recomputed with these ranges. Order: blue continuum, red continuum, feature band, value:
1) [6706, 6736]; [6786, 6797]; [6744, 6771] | 0.15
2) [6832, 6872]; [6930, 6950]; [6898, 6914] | -0.06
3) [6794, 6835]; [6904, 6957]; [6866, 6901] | -0.09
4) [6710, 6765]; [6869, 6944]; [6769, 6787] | 0.17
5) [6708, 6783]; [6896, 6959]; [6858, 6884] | -0.06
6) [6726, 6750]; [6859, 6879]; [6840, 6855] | 0.14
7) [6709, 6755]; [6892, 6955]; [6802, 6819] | 0.19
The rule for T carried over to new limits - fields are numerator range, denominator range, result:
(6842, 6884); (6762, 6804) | 1.08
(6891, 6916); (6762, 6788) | 1.04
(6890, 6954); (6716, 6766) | 0.87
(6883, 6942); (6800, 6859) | 1.04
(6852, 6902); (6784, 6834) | 1.07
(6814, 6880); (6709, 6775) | 0.89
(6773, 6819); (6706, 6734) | 0.77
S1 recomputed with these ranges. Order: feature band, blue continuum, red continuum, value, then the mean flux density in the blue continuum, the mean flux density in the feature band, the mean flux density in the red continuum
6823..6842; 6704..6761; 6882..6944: 1.27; 2.8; 2.43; 2.46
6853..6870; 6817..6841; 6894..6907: -0.05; 2.39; 2.44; 2.49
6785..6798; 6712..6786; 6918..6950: 1.19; 2.68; 2.36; 2.3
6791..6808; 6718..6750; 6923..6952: 2.36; 2.87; 2.32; 2.31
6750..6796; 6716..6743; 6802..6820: 5.53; 3.1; 2.33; 2.27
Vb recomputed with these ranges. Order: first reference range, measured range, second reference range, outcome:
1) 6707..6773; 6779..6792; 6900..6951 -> 1.6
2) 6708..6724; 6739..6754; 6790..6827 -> 2.1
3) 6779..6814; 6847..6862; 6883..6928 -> -0.2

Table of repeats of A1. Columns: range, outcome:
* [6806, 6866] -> 1.94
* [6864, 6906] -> 2.22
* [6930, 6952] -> 1.52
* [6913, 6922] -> 2.03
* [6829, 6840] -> 2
